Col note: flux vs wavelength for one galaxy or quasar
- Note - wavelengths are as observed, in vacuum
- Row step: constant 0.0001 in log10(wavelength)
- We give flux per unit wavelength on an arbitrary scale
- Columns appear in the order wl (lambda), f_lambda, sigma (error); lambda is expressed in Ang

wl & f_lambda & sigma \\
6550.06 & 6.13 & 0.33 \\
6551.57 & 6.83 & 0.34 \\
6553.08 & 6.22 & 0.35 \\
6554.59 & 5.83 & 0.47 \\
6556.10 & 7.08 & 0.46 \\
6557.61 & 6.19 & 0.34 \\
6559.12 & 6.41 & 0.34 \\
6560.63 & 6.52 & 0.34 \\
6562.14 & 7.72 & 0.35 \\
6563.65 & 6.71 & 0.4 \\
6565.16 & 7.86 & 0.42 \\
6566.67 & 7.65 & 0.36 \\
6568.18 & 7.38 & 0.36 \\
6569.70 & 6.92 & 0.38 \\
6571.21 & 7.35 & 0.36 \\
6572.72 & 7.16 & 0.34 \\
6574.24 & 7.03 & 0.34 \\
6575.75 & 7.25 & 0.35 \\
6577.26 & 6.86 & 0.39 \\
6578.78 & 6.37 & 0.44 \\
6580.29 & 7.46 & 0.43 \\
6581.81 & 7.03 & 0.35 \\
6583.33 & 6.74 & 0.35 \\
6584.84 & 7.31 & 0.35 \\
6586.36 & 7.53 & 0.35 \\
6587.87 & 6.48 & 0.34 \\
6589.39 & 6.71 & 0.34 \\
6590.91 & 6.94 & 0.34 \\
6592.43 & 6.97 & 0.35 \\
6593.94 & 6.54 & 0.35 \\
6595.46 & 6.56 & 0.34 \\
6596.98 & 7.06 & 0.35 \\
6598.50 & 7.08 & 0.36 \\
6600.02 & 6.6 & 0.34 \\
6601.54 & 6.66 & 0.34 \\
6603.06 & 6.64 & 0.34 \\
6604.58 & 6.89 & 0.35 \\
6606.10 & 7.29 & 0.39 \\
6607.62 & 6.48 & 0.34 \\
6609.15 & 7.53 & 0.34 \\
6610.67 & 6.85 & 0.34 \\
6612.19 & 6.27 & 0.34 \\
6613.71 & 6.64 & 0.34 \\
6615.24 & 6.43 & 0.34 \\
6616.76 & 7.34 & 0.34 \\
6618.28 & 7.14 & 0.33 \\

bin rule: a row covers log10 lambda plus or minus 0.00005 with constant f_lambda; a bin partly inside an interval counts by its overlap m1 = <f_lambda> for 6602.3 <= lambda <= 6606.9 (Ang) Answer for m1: 6.94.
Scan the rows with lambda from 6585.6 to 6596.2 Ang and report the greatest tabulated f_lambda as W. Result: 7.53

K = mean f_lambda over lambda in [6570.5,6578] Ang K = 7.13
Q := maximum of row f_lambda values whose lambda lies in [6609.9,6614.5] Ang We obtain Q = 6.85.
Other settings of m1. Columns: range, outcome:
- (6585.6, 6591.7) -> 6.91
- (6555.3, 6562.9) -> 6.78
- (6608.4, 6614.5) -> 6.82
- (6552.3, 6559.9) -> 6.35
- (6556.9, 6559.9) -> 6.3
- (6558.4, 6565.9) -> 7.05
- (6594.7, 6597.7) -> 6.8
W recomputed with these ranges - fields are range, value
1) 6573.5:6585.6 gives 7.46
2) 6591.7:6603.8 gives 7.08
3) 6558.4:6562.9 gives 7.72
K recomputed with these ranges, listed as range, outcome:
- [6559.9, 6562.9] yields 7.13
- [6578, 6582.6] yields 6.94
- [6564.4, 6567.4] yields 7.76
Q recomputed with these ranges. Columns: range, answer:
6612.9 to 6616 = 6.64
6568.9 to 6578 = 7.35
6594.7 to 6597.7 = 7.06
